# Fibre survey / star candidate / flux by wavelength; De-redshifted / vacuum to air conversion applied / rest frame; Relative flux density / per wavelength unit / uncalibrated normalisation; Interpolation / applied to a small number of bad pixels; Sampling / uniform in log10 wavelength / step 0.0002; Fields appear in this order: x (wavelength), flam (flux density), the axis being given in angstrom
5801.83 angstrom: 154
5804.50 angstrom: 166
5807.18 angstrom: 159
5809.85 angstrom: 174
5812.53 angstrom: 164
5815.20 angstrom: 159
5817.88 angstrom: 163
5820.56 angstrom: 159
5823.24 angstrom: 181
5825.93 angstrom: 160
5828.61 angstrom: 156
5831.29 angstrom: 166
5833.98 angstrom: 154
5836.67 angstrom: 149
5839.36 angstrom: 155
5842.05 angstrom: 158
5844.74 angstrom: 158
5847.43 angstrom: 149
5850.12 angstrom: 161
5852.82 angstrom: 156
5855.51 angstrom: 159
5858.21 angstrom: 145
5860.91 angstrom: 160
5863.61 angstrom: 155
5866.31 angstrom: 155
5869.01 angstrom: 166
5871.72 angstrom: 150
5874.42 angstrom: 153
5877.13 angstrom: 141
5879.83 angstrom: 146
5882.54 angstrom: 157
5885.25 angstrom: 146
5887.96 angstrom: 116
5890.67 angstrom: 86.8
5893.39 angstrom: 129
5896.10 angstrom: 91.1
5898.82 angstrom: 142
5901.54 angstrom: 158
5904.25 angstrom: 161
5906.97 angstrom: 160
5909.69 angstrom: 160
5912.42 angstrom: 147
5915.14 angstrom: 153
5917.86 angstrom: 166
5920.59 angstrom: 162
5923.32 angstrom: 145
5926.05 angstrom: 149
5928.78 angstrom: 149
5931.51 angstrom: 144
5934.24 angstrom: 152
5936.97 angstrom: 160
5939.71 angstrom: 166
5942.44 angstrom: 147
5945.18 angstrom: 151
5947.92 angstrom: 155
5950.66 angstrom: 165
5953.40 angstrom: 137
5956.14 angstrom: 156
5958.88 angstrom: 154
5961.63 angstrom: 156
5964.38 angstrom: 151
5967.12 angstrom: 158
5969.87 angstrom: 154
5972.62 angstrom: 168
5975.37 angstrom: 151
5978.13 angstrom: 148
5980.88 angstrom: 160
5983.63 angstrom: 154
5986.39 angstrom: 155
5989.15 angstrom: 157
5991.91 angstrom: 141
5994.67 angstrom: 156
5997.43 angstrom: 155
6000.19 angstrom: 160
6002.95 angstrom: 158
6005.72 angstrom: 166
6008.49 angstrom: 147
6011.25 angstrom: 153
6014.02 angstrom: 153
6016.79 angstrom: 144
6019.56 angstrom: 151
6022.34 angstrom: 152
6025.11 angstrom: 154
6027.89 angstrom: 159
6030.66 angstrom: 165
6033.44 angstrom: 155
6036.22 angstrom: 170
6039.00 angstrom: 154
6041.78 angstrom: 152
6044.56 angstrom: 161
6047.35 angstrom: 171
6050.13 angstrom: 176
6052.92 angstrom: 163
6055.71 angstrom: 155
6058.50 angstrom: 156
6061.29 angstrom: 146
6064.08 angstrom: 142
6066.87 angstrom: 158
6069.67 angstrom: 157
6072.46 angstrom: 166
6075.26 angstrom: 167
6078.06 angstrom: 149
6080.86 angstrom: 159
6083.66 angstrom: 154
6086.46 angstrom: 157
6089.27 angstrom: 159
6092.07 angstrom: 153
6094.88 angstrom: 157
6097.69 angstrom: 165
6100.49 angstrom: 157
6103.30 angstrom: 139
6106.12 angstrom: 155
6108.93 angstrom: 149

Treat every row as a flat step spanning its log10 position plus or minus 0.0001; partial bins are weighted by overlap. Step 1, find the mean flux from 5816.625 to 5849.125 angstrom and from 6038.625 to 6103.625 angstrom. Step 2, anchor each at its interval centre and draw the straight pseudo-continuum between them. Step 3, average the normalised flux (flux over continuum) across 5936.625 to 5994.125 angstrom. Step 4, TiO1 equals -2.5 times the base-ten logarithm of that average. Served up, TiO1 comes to 0.03 mag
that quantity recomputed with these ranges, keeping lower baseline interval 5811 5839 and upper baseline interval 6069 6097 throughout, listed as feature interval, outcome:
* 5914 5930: 0.040 mag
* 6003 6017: 0.035 mag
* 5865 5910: 0.133 mag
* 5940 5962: 0.044 mag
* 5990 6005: 0.030 mag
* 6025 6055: -0.024 mag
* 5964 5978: 0.022 mag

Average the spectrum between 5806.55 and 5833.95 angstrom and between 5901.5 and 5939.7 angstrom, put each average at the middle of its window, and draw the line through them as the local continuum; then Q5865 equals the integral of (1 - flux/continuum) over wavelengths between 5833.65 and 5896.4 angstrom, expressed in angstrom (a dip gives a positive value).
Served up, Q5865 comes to 5.3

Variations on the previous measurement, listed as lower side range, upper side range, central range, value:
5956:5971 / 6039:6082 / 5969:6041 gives 0.4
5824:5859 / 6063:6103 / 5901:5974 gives 0.8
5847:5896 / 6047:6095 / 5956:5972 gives -0.5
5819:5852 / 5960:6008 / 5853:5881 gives 0.9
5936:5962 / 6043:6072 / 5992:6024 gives 0.7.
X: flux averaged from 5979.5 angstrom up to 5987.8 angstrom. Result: 156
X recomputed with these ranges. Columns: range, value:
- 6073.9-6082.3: 158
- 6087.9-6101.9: 158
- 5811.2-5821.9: 161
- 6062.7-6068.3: 150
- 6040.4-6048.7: 161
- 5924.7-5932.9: 147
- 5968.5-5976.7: 158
